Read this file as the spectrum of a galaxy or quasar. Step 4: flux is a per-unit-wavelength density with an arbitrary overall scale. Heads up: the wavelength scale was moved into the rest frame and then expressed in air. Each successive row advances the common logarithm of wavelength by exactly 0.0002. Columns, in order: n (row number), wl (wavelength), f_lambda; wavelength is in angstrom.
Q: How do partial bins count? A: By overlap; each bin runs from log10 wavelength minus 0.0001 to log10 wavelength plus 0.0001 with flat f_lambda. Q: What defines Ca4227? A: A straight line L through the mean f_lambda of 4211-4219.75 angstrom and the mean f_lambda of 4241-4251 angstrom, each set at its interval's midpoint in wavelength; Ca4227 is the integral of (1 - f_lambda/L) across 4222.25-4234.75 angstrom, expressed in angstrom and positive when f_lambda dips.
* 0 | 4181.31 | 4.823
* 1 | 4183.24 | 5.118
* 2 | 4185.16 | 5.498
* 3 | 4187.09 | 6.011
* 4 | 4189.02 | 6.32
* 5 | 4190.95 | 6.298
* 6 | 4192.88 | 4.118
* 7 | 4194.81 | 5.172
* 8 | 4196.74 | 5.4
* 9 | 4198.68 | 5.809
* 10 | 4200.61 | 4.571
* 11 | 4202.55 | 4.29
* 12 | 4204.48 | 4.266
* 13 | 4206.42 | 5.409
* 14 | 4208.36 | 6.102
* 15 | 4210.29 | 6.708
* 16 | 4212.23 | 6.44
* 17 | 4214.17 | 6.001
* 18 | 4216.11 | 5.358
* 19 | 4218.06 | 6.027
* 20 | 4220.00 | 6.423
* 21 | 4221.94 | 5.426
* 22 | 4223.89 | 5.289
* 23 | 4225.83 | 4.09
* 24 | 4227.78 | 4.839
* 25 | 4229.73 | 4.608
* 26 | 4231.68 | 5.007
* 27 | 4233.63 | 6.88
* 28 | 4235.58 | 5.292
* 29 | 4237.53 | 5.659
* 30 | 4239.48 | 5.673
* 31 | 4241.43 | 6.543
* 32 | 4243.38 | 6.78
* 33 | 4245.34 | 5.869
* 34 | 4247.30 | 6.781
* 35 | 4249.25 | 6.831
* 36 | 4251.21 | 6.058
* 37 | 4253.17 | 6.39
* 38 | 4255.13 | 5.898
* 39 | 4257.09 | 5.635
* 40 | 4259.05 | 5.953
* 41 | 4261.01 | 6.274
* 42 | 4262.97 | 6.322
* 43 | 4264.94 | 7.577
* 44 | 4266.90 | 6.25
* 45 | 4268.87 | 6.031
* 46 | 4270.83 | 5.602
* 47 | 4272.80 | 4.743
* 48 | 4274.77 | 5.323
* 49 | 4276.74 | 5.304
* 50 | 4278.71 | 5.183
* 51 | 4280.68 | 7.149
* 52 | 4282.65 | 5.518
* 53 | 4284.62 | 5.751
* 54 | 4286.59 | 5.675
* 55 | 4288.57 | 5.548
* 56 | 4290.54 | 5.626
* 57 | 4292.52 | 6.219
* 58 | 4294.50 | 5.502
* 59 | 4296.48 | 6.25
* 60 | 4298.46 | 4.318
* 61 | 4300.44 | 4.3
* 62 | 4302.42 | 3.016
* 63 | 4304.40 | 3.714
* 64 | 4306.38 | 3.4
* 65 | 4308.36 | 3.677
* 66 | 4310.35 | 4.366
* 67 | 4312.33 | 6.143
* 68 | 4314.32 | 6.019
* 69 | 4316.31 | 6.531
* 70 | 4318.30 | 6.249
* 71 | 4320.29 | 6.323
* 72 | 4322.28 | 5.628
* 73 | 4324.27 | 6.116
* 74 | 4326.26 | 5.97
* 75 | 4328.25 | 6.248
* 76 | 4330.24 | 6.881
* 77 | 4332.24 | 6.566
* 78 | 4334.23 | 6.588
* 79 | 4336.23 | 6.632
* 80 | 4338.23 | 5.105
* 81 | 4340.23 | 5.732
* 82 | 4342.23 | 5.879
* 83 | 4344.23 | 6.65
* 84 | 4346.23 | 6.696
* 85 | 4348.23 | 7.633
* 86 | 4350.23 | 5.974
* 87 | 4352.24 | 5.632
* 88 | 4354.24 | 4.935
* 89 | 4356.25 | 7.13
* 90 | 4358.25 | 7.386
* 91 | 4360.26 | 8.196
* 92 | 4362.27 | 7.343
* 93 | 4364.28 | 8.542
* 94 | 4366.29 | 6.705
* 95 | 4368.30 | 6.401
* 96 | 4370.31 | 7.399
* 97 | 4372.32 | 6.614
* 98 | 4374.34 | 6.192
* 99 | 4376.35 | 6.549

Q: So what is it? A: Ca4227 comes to 2.20 angstrom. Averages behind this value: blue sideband 6.01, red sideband 6.52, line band 5.13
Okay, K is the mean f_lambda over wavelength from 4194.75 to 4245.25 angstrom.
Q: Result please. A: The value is 5.55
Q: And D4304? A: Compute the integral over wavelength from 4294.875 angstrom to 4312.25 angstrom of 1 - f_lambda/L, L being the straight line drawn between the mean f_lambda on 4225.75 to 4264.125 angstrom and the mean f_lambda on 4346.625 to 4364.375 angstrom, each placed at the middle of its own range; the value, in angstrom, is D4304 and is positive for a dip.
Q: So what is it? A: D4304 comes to 5.8 angstrom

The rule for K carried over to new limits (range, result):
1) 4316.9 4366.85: 6.51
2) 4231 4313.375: 5.62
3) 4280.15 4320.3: 5.25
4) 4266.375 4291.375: 5.66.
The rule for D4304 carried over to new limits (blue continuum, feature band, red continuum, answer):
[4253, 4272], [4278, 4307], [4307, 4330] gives 3.86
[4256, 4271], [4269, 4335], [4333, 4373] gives 9.45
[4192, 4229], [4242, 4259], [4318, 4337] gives -1.75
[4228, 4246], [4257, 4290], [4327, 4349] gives 0.66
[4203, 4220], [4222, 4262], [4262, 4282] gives 0.36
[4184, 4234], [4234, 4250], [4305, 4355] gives -1.78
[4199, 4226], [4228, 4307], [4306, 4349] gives 0.91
